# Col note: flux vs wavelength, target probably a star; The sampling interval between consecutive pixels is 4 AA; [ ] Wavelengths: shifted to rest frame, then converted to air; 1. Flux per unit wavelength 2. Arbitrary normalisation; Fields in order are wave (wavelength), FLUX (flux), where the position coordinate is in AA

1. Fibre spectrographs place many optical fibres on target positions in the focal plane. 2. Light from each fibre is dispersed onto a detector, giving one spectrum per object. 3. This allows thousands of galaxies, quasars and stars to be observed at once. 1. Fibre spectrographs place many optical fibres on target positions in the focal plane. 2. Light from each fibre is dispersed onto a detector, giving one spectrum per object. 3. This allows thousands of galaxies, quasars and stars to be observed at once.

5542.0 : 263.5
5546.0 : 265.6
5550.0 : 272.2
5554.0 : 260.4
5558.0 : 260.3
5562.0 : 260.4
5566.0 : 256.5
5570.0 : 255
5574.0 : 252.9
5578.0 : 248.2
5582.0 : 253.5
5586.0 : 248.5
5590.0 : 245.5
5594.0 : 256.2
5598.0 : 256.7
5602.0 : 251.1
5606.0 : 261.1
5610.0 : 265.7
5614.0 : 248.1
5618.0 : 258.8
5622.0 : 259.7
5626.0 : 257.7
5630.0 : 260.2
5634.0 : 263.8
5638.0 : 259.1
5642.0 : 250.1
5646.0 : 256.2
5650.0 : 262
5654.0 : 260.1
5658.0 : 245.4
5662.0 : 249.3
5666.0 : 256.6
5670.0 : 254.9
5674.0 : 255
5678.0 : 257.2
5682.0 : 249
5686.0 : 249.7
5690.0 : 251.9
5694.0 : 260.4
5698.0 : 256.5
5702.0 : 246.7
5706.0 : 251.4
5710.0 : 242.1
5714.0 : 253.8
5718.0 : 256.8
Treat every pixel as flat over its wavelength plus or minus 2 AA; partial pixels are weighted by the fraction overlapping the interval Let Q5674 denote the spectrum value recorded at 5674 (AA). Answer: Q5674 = 255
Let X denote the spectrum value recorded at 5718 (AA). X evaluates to 256.8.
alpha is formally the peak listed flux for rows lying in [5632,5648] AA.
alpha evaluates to 263.8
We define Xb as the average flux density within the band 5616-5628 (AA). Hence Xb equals 259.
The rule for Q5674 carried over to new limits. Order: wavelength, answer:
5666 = 256.6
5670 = 254.9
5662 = 249.3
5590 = 245.5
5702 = 246.7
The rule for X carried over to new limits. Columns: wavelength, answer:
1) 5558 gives 260.3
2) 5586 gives 248.5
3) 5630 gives 260.2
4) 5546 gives 265.6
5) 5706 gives 251.4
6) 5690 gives 251.9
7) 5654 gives 260.1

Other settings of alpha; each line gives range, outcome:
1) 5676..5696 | 260.4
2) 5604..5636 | 265.7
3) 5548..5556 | 272.2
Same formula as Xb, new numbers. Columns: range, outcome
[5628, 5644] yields 258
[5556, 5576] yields 257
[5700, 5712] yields 247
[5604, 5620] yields 258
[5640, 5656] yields 257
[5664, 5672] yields 256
